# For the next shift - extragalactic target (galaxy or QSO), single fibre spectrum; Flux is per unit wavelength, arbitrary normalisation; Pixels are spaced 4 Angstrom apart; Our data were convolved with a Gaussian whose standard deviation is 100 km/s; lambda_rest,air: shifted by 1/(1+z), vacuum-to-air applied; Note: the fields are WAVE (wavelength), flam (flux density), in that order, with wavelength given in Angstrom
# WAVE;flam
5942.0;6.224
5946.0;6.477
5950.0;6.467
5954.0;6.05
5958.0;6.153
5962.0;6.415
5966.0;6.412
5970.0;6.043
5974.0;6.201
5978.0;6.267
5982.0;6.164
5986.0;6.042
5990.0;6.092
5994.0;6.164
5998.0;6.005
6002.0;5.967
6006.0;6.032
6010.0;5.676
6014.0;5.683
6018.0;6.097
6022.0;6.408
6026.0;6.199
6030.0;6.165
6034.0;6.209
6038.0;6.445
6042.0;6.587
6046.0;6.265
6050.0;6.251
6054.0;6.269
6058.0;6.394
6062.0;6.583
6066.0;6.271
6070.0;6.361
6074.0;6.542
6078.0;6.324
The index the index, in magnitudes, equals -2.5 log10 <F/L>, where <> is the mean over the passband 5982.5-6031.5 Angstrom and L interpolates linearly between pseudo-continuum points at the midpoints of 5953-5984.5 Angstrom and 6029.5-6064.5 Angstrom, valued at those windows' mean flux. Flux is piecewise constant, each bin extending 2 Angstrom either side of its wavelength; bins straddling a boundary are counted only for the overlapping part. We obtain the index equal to 0.04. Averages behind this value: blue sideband 6.22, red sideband 6.36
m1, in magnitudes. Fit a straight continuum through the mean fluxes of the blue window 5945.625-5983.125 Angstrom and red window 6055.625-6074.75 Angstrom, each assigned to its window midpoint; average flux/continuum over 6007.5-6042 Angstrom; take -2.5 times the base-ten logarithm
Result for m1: 0.04 mag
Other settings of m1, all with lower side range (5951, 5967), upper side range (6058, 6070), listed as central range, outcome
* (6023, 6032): 0.026 mag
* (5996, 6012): 0.072 mag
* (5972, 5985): 0.016 mag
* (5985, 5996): 0.035 mag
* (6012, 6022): 0.062 mag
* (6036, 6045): -0.019 mag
